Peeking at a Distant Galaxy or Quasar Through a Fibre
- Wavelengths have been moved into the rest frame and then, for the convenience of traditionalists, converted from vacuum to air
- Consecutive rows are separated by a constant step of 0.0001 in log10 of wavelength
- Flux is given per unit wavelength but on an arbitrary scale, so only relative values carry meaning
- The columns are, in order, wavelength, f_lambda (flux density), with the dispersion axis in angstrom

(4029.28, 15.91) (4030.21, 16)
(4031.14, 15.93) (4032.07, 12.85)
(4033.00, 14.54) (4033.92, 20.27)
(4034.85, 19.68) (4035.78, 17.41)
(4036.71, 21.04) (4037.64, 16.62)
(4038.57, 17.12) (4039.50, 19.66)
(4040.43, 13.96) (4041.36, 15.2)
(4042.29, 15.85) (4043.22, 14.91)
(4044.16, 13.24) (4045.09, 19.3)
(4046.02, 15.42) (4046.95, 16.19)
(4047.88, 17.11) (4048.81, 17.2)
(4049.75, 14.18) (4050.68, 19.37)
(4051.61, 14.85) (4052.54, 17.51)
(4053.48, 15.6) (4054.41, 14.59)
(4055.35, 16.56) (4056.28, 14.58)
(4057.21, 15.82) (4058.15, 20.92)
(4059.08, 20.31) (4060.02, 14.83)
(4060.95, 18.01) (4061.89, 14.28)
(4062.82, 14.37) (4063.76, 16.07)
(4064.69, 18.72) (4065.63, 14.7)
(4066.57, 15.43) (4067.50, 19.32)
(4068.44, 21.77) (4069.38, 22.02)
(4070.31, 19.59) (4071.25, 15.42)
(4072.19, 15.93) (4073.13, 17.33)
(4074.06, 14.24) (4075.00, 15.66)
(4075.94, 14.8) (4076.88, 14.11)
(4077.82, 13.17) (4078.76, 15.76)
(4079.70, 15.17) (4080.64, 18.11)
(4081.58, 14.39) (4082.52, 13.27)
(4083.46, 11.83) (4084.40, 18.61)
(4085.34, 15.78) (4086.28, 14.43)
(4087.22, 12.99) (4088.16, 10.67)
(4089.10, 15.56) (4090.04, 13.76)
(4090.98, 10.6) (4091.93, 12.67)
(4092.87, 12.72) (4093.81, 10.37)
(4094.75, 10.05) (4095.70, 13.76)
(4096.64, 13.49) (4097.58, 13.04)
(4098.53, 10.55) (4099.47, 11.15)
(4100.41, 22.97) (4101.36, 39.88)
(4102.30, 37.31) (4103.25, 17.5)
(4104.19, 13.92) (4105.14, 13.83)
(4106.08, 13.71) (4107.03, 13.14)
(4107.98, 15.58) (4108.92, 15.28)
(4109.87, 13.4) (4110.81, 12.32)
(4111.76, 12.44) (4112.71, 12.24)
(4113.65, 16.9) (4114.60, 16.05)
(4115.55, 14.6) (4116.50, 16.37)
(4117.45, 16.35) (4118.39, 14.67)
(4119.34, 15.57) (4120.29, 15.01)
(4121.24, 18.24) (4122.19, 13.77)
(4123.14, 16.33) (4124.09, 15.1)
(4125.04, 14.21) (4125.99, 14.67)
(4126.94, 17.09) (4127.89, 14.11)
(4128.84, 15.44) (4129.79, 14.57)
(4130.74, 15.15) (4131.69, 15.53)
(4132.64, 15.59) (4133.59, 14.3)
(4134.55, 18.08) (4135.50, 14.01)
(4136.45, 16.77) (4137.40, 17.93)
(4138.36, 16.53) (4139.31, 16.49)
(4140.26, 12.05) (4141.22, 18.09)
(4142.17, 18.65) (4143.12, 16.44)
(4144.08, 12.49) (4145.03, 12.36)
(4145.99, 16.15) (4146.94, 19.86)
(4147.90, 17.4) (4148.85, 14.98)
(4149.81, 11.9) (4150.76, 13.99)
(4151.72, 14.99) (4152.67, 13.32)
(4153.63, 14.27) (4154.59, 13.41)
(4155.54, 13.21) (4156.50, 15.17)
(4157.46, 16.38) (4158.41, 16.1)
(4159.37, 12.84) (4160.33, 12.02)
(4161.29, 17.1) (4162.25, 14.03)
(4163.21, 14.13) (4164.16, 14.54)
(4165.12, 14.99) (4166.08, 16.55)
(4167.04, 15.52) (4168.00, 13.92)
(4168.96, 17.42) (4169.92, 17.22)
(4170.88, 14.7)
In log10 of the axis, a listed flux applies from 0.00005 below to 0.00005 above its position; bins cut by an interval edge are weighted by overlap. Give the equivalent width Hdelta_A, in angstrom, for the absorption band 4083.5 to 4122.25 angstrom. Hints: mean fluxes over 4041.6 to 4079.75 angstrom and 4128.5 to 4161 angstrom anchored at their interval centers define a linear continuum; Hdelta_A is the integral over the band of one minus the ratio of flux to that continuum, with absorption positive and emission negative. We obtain 1.1 angstrom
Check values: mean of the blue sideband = 16.4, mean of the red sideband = 15.2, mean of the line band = 15.4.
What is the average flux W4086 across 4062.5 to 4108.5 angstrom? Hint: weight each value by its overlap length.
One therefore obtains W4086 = 15.9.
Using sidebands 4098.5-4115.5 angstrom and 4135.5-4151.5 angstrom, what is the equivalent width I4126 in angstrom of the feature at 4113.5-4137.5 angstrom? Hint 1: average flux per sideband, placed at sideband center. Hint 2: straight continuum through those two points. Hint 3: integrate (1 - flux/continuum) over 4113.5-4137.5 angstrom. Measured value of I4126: 1.26 angstrom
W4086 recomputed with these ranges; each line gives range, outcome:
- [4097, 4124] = 16.5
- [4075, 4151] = 15.4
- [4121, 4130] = 15.3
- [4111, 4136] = 15.2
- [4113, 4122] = 15.8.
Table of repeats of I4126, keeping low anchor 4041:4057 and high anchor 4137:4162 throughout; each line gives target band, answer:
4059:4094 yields 0.7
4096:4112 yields -1.6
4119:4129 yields 0.0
